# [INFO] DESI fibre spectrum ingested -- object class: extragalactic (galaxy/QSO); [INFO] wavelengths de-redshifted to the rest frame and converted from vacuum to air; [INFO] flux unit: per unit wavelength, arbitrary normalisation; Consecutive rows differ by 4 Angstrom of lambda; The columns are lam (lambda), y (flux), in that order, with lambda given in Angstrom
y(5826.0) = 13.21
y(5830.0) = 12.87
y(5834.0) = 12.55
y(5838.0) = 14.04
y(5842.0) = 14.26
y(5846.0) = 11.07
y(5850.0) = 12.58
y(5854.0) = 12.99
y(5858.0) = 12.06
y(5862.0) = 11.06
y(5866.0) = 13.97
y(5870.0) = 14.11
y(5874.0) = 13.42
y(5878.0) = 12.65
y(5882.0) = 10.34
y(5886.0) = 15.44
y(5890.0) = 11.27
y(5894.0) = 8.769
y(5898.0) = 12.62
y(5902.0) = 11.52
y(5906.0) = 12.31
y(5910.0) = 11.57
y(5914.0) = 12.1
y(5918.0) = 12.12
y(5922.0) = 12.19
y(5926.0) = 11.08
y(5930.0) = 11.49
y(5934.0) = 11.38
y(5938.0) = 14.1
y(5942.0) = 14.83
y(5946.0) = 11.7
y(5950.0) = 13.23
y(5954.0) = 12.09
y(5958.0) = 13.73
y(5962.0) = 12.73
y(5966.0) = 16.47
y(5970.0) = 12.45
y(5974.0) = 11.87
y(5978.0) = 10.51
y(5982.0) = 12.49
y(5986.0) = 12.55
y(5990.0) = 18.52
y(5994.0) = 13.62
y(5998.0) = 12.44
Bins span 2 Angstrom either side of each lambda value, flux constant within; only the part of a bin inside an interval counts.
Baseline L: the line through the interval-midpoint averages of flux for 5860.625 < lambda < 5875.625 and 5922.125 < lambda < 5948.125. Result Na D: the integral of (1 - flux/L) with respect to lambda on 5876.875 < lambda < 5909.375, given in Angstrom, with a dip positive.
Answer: 2.7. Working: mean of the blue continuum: 13.2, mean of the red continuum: 12.4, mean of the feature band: 11.8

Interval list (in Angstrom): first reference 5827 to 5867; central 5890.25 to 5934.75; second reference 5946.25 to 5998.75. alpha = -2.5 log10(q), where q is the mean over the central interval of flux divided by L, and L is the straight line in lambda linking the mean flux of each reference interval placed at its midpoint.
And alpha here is 0.13 mag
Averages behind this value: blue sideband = 12.7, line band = 11.6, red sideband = 13.3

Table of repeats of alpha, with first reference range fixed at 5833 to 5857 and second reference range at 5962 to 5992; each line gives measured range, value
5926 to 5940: 0.10 mag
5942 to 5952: 0.03 mag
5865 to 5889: -0.01 mag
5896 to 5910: 0.09 mag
